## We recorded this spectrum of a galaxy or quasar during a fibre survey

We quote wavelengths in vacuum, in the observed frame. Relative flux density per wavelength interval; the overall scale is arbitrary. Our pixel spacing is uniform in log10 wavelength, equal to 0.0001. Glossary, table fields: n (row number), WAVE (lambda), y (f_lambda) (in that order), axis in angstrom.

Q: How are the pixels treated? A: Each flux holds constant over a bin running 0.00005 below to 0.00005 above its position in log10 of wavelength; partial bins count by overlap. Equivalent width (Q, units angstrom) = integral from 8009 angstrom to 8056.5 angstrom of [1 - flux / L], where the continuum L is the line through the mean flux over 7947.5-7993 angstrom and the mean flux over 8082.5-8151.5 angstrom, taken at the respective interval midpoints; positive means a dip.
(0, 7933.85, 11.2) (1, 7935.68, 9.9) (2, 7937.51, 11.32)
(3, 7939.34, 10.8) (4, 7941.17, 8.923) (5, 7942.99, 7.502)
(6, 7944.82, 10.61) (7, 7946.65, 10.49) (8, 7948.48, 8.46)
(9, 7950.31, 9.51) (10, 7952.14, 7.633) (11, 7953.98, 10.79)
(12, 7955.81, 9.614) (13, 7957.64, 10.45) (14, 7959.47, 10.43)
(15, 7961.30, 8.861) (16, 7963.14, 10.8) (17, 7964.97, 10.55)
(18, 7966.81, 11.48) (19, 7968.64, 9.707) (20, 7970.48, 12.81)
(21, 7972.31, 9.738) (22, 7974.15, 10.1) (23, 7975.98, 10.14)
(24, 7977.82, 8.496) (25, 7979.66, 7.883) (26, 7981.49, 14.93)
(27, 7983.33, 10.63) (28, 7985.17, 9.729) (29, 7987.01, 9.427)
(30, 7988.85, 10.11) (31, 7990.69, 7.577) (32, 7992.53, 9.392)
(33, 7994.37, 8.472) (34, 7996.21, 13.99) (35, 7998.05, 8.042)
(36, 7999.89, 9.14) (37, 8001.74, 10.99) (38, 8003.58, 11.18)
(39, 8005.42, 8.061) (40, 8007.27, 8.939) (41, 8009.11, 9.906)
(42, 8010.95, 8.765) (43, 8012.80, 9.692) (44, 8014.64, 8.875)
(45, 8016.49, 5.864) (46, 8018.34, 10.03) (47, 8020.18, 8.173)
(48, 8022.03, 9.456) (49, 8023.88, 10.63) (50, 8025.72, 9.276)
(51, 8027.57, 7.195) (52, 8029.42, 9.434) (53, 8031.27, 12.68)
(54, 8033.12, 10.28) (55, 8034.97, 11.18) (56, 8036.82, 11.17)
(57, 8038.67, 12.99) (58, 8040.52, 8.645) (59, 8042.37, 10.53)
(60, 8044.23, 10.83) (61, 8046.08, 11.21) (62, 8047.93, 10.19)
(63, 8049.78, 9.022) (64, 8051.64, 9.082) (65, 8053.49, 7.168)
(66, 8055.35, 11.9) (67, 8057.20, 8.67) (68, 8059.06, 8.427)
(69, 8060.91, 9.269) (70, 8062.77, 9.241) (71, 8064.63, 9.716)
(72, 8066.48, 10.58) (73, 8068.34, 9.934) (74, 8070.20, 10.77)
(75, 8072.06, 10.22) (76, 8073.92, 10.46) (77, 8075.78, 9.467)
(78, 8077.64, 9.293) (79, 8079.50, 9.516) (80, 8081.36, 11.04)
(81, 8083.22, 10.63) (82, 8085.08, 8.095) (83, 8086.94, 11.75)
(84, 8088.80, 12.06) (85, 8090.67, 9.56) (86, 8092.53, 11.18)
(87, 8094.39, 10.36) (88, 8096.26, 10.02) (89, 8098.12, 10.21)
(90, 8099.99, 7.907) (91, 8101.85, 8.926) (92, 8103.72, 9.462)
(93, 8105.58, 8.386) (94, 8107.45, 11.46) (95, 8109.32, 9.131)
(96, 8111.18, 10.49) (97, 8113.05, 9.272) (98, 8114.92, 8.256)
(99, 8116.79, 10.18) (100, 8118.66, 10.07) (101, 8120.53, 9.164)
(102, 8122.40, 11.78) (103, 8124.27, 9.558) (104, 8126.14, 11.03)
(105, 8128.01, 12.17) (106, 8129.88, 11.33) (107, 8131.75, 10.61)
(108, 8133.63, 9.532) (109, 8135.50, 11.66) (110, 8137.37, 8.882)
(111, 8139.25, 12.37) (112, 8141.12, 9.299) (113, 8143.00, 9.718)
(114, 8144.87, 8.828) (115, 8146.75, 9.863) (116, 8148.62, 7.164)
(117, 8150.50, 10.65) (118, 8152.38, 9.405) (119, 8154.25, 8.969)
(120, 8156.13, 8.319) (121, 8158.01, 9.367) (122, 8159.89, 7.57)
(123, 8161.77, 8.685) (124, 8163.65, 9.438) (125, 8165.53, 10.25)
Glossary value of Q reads 1.1 angstrom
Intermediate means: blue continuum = 9.98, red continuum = 10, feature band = 9.77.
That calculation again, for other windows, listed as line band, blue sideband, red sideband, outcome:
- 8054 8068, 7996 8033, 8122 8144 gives 0.41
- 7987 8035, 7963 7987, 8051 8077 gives 3.13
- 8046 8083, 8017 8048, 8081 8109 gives 1.31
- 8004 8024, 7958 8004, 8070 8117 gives 2.31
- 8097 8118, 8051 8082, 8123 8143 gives 1.68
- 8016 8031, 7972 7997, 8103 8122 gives 1.36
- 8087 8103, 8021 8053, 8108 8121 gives -0.63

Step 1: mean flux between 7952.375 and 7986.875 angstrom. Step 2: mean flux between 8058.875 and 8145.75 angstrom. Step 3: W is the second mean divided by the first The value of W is 1.0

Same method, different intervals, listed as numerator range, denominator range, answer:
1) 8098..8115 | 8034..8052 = 0.89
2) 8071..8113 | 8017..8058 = 1.00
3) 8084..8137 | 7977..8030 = 1.07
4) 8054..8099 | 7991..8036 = 1.06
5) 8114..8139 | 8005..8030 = 1.17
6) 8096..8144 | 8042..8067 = 1.04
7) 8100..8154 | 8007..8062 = 1.03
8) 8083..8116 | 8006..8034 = 1.06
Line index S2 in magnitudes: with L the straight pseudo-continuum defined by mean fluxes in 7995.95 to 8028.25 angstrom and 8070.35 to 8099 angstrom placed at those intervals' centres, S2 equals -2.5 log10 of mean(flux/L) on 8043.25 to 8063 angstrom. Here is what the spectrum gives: 0.031 mag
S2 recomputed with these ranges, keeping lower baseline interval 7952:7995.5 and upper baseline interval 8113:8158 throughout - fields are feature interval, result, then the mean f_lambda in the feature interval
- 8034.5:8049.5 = -0.08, 10.8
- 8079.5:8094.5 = -0.06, 10.5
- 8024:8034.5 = 0.01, 9.9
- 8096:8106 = 0.09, 9.14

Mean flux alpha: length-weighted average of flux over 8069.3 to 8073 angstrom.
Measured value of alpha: 10.5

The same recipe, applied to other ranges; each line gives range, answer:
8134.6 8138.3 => 10.3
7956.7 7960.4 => 10.4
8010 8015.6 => 9.1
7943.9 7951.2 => 9.77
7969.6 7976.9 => 10.7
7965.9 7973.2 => 10.9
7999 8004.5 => 10.4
